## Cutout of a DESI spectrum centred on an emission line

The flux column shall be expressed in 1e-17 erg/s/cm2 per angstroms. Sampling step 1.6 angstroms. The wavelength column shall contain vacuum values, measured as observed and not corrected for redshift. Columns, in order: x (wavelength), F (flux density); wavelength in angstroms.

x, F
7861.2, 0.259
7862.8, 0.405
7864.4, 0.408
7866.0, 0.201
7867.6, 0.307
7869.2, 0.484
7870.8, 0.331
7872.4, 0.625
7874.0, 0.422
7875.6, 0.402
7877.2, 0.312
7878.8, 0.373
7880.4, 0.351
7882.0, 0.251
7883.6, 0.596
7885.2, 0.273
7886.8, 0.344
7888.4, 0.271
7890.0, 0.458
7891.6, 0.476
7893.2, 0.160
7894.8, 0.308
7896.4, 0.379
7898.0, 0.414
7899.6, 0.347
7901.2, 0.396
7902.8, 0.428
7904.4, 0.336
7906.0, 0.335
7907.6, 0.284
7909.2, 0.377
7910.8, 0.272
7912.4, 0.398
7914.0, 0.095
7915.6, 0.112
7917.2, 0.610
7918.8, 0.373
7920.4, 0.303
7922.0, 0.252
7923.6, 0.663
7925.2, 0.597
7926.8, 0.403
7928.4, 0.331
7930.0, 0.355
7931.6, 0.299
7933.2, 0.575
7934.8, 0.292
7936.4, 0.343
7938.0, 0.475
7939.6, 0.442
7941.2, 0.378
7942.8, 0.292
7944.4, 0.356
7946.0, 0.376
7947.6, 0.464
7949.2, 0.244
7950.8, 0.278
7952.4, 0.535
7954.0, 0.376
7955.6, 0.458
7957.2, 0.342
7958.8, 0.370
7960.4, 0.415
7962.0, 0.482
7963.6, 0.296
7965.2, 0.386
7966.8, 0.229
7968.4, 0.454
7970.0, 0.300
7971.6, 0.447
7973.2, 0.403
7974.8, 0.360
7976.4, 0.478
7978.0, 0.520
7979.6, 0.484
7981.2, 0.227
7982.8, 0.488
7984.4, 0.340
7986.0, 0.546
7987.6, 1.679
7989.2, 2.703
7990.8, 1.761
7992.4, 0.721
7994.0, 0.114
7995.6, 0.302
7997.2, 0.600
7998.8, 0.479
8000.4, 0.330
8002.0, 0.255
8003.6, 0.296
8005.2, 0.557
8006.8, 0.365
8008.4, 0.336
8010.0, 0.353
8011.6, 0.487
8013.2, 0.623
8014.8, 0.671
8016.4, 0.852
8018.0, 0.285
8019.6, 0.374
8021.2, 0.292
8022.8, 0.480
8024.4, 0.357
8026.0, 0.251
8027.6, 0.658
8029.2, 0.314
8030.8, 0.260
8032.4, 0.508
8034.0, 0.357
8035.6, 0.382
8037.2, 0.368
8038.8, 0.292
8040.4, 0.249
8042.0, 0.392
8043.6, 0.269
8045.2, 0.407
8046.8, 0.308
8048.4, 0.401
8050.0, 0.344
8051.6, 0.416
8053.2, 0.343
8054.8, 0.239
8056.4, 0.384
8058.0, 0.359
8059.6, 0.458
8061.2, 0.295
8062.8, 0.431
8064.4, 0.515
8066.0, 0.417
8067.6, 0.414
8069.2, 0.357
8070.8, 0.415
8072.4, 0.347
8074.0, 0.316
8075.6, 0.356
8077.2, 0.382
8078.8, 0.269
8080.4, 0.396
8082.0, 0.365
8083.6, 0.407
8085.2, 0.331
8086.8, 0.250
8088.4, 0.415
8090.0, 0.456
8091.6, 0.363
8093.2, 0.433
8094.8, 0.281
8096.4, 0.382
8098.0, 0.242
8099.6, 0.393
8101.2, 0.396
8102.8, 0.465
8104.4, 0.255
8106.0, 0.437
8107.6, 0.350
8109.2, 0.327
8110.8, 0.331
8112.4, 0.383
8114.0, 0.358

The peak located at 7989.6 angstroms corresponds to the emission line H-alpha 6563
